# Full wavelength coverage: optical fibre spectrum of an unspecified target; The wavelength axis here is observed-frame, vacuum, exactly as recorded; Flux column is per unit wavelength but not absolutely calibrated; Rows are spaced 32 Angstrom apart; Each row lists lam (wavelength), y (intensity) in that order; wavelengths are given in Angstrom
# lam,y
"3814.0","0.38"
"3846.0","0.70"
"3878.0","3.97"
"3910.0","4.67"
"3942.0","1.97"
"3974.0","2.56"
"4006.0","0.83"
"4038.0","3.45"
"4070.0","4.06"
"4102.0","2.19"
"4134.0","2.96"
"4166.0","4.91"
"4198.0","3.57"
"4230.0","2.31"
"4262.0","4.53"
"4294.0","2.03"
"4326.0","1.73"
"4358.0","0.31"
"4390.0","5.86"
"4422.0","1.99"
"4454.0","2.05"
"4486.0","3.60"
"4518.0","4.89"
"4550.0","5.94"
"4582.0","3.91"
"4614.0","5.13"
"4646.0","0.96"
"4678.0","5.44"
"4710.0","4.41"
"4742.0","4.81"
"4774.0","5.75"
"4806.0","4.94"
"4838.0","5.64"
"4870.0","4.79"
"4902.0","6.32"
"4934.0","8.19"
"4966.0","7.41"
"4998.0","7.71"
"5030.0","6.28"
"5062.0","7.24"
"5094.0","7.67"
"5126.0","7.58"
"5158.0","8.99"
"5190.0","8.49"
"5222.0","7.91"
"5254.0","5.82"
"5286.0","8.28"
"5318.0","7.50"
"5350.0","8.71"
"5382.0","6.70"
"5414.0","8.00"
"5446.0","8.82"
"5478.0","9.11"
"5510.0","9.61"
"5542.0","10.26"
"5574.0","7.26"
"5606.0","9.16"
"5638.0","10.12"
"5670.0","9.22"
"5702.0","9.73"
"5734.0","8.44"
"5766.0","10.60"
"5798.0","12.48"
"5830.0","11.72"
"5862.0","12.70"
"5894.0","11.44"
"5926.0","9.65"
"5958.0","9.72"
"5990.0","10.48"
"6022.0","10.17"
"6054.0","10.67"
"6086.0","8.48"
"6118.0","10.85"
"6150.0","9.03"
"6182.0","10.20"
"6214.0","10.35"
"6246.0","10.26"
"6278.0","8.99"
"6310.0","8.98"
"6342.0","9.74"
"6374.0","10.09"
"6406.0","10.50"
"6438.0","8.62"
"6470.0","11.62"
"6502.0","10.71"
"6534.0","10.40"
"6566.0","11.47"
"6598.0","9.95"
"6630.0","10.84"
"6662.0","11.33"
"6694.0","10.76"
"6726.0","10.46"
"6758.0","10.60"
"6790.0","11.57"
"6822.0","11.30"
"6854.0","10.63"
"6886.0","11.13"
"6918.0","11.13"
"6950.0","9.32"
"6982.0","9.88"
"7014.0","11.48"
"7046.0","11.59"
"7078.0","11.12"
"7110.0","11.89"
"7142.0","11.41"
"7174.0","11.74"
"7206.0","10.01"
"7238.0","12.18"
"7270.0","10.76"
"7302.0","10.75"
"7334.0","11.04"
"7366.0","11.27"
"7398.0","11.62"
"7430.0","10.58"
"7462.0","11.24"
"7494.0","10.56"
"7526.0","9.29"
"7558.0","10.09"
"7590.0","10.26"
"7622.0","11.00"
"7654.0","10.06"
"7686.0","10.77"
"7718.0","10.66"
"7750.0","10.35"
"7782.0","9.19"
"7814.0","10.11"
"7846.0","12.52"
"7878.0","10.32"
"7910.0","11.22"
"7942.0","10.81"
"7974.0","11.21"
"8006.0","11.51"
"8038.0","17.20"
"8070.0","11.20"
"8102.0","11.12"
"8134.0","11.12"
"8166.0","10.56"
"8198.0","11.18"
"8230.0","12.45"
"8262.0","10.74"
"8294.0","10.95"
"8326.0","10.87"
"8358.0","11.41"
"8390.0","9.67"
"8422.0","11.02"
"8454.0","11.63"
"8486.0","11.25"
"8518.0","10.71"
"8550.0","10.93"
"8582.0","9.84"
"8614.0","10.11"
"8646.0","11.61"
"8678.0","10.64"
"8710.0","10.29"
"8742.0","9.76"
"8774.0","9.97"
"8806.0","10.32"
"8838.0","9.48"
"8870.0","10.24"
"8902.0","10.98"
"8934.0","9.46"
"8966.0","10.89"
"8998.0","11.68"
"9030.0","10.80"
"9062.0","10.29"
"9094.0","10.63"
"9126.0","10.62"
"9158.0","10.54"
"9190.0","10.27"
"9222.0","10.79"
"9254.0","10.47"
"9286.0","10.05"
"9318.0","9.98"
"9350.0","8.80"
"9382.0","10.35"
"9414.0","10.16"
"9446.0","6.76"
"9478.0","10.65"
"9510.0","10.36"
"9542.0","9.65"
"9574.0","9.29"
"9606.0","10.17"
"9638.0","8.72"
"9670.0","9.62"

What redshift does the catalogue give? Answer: 0.22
